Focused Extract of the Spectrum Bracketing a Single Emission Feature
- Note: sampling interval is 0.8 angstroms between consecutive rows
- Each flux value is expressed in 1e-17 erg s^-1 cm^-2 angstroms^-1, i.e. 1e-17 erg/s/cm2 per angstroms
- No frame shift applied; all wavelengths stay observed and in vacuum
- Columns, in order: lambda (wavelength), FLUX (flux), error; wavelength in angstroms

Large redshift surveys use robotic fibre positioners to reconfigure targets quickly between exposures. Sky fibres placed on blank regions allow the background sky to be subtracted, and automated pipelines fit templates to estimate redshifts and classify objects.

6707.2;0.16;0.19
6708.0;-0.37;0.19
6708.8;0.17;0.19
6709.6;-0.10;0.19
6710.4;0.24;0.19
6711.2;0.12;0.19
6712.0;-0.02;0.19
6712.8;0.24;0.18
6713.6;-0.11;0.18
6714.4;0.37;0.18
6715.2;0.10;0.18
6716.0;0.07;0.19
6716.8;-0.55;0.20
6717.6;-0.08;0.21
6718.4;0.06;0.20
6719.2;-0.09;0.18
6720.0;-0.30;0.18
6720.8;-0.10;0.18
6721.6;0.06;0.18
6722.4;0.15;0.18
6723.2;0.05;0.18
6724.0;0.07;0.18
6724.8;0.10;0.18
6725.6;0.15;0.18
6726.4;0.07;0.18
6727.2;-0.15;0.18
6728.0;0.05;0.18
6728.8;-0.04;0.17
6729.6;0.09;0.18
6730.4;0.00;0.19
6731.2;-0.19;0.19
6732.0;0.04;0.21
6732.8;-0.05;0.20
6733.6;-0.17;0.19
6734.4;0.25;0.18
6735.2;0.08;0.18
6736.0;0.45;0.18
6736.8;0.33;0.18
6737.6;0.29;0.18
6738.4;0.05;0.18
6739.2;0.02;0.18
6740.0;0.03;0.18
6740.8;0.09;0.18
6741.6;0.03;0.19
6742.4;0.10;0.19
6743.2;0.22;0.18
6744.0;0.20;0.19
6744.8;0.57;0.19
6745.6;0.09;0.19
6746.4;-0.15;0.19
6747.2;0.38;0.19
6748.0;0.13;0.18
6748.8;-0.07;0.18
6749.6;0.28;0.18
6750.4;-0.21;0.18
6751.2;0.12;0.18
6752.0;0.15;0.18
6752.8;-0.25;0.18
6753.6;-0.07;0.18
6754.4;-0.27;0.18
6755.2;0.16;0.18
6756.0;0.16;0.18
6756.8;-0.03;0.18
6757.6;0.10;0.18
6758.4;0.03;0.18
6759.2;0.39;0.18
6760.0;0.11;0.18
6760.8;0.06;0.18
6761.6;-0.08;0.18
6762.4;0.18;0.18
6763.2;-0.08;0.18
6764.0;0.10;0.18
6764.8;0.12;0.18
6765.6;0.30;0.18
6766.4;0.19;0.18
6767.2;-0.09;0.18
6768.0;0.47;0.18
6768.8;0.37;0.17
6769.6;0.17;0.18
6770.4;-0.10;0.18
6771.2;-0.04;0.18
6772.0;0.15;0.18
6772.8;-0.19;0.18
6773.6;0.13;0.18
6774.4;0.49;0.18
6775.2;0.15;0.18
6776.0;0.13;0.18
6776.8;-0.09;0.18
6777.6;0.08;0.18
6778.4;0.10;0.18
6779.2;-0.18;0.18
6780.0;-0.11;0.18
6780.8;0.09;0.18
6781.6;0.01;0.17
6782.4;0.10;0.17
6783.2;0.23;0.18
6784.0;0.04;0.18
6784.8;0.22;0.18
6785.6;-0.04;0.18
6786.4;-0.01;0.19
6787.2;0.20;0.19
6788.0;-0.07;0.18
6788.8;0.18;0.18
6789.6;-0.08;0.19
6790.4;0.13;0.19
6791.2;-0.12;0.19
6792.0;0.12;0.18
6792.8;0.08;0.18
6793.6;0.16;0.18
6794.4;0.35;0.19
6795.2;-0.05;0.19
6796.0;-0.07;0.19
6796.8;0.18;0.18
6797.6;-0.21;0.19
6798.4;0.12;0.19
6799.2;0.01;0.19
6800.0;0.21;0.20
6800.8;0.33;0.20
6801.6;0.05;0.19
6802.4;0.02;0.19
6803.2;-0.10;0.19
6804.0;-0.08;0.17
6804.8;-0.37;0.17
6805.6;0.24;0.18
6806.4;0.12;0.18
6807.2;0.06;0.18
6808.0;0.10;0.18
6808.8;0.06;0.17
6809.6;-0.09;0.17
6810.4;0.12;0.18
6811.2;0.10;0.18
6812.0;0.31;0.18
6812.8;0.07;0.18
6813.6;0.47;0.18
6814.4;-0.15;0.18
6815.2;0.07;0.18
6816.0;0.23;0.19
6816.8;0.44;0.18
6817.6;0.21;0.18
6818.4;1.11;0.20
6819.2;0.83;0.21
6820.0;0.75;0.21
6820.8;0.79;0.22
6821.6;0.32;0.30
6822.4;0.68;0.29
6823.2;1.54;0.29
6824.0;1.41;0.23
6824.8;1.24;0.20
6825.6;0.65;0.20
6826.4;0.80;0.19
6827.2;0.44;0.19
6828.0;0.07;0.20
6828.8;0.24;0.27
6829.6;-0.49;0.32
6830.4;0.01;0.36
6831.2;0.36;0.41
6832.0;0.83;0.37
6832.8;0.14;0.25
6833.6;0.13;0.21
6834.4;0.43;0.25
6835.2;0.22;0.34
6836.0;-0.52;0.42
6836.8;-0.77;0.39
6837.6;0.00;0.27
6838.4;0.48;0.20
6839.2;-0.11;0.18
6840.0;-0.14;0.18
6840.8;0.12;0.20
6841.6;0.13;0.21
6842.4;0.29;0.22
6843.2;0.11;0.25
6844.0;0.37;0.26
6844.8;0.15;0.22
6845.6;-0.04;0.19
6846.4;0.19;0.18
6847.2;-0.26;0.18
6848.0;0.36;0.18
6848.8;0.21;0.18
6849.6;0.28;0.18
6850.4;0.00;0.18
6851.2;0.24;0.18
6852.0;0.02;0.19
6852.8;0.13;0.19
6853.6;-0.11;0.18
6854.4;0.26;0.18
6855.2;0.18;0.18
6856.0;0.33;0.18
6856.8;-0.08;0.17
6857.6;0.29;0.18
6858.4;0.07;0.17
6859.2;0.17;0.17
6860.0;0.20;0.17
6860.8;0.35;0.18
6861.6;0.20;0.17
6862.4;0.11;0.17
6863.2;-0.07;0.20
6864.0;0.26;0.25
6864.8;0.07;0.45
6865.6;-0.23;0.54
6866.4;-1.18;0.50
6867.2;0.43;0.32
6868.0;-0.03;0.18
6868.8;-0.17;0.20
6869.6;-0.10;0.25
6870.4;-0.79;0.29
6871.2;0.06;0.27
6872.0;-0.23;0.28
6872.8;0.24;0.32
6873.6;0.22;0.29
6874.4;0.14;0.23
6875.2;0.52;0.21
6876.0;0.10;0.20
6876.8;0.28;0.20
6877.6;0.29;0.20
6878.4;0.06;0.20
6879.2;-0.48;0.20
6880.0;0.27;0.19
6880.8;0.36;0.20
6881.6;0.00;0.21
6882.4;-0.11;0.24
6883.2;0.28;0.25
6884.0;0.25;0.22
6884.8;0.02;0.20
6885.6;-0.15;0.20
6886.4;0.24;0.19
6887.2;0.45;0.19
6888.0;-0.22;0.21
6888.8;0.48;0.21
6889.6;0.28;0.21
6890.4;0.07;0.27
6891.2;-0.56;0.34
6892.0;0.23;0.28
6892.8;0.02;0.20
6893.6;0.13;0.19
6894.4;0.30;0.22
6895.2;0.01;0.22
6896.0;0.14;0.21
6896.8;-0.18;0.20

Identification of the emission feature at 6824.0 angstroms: [O II] 3727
